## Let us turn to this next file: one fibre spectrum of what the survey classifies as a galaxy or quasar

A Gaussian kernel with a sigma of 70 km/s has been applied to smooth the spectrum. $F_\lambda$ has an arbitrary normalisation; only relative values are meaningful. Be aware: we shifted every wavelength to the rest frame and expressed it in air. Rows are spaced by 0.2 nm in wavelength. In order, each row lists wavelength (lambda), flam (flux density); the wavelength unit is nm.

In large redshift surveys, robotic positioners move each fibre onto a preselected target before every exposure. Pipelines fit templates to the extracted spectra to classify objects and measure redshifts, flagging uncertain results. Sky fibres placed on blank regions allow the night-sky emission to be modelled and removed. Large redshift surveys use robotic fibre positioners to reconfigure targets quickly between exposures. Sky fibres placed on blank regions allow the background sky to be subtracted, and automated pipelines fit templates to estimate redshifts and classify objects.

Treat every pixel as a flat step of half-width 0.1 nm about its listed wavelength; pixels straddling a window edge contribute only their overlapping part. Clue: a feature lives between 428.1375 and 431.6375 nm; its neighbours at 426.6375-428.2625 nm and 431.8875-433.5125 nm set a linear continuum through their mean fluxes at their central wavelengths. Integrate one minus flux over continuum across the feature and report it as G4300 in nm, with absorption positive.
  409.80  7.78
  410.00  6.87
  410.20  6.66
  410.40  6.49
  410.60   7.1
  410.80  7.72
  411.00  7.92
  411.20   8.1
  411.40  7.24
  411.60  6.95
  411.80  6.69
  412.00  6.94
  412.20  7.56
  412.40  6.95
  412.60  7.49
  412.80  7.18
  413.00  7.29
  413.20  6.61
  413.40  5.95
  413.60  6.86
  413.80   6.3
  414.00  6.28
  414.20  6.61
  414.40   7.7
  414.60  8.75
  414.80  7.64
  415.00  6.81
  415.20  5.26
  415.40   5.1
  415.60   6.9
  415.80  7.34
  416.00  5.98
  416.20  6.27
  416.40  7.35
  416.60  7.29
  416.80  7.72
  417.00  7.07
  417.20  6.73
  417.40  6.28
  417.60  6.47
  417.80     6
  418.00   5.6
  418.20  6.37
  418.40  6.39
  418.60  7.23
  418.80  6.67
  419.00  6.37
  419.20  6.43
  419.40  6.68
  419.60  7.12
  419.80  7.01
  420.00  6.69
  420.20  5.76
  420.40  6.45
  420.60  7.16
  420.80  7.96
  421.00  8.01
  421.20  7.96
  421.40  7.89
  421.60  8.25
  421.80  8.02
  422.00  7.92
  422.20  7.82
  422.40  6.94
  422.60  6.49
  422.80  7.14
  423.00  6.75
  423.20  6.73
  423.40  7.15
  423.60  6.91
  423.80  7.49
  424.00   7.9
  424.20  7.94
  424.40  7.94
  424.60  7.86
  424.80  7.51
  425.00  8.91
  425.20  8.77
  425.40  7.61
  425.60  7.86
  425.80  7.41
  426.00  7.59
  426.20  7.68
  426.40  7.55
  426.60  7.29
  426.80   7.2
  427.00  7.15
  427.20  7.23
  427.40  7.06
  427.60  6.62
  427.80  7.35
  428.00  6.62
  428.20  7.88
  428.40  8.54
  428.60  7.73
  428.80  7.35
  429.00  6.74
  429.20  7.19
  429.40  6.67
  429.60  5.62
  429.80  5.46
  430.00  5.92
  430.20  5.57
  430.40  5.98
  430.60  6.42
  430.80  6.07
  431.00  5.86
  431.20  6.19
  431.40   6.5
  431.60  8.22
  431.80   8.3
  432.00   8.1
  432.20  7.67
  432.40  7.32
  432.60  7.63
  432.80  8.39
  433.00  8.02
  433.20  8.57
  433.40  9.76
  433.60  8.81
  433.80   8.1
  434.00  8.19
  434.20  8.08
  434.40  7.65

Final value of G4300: 0.45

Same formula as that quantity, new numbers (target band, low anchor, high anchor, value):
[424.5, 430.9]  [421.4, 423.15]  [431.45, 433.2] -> 0.465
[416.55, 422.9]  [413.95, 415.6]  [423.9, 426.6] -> 0.268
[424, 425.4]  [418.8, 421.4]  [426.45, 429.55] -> -0.191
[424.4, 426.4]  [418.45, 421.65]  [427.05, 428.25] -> -0.227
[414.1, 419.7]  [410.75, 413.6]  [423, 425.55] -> 0.493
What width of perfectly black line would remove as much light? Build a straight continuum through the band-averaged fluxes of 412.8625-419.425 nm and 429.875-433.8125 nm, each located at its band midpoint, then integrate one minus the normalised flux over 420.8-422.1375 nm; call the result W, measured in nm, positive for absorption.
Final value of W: -0.21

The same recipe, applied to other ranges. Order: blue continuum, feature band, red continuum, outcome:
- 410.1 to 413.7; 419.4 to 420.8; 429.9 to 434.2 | 0.09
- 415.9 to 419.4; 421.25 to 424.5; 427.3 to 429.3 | -0.24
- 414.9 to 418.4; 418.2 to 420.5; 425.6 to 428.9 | 0.04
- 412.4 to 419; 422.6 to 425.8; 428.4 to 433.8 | -0.27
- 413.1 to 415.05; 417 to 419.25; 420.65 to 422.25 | 0.32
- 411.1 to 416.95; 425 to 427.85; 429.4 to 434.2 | -0.14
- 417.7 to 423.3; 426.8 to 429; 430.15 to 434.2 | 0.00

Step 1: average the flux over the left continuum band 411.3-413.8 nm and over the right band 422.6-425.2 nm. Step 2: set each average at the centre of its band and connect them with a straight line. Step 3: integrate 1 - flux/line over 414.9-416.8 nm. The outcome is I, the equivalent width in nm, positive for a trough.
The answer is 0.15 nm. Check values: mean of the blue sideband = 6.95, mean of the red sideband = 7.53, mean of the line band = 6.54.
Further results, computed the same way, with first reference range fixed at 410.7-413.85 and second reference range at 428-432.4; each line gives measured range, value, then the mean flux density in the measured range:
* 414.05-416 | 0.07 nm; 6.84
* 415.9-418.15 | 0.14 nm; 6.61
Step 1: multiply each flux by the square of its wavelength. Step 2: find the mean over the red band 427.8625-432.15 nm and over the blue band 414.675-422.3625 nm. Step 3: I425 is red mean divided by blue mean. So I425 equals 1.04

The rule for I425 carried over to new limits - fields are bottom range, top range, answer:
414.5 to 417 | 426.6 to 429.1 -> 1.12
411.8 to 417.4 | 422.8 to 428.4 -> 1.15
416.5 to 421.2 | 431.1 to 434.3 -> 1.26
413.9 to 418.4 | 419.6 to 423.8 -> 1.11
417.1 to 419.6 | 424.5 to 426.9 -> 1.24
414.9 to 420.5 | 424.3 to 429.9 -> 1.18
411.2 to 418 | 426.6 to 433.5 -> 1.13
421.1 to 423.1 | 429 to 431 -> 0.84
